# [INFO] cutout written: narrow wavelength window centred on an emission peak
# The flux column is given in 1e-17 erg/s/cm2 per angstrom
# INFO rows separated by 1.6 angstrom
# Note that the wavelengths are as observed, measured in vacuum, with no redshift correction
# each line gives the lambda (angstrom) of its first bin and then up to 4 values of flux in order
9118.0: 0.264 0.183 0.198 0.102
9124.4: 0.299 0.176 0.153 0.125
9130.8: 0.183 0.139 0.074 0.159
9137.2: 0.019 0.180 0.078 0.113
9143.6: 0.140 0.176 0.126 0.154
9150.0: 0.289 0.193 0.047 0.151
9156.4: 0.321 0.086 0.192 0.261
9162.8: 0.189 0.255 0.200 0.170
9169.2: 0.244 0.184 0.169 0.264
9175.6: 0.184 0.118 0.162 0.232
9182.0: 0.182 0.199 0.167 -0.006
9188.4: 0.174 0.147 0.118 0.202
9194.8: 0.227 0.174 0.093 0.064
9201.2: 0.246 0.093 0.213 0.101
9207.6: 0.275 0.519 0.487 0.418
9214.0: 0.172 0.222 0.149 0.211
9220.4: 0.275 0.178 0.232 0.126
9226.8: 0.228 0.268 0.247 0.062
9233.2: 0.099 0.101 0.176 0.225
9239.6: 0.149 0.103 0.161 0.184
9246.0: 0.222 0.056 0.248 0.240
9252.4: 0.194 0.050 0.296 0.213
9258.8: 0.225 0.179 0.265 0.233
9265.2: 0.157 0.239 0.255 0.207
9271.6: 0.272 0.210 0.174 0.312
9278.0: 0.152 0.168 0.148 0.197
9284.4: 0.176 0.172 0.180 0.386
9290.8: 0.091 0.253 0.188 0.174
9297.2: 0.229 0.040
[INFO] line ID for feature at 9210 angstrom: H-gamma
